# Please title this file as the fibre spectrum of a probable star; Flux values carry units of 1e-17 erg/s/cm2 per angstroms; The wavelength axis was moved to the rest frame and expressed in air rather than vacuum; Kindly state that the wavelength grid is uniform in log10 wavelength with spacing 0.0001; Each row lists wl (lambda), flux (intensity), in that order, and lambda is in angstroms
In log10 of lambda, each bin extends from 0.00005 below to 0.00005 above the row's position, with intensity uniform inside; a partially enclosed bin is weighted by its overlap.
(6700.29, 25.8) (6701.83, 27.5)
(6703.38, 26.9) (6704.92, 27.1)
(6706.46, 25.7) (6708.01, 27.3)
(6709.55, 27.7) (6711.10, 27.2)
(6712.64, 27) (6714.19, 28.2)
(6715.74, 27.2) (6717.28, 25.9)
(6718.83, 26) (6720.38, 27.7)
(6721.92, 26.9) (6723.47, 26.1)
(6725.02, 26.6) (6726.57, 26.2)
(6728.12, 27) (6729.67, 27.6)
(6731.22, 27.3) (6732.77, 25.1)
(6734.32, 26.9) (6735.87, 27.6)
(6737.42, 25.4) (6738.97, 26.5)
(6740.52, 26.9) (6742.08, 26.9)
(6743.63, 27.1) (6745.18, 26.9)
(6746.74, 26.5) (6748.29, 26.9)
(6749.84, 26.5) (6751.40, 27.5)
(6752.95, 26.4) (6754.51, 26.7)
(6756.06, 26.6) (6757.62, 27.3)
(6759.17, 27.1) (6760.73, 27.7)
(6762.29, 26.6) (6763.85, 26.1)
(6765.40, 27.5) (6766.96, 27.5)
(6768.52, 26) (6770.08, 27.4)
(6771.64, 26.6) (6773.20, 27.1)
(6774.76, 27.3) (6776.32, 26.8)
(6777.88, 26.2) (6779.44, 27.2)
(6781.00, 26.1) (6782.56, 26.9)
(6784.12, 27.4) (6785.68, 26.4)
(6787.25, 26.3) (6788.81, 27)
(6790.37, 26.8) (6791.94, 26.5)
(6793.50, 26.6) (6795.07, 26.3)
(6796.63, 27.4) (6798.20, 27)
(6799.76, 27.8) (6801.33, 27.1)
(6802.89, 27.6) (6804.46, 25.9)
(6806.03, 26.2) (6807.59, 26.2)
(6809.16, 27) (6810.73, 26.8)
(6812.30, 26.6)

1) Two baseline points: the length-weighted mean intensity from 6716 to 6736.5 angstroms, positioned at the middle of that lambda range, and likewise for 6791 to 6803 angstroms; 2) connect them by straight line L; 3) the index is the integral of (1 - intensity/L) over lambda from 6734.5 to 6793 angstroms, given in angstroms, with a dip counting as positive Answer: 0.09 angstroms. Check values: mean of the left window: 26.7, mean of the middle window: 26.8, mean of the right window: 27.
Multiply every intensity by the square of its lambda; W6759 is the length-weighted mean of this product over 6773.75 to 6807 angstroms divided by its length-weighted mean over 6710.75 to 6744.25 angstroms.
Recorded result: 1.02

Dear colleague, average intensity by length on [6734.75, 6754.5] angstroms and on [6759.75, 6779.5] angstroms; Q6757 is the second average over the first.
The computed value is 1.01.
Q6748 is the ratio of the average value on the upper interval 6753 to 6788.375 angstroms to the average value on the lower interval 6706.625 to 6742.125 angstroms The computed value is 1.00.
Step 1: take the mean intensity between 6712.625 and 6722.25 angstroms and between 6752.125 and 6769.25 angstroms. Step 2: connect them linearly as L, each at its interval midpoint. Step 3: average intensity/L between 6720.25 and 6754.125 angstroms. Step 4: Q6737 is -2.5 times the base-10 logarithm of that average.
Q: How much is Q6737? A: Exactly 0.01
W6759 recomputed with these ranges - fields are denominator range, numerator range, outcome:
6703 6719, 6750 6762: 1.01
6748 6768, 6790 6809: 1.01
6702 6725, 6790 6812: 1.02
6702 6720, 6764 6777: 1.02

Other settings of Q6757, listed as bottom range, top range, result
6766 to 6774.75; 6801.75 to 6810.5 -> 0.99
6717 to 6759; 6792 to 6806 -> 1.01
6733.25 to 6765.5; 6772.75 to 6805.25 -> 1.00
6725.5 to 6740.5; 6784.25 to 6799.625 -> 1.01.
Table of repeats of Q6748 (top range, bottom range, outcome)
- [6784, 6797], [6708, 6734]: 0.99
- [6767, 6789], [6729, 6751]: 1.00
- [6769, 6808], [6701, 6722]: 0.99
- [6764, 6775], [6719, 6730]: 1.01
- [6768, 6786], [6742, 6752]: 1.00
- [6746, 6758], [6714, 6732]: 1.00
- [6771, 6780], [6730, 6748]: 1.01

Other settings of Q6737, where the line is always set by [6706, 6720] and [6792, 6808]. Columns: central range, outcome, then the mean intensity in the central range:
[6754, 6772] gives -0.002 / 26.9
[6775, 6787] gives 0.005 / 26.7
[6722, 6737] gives 0.010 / 26.7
